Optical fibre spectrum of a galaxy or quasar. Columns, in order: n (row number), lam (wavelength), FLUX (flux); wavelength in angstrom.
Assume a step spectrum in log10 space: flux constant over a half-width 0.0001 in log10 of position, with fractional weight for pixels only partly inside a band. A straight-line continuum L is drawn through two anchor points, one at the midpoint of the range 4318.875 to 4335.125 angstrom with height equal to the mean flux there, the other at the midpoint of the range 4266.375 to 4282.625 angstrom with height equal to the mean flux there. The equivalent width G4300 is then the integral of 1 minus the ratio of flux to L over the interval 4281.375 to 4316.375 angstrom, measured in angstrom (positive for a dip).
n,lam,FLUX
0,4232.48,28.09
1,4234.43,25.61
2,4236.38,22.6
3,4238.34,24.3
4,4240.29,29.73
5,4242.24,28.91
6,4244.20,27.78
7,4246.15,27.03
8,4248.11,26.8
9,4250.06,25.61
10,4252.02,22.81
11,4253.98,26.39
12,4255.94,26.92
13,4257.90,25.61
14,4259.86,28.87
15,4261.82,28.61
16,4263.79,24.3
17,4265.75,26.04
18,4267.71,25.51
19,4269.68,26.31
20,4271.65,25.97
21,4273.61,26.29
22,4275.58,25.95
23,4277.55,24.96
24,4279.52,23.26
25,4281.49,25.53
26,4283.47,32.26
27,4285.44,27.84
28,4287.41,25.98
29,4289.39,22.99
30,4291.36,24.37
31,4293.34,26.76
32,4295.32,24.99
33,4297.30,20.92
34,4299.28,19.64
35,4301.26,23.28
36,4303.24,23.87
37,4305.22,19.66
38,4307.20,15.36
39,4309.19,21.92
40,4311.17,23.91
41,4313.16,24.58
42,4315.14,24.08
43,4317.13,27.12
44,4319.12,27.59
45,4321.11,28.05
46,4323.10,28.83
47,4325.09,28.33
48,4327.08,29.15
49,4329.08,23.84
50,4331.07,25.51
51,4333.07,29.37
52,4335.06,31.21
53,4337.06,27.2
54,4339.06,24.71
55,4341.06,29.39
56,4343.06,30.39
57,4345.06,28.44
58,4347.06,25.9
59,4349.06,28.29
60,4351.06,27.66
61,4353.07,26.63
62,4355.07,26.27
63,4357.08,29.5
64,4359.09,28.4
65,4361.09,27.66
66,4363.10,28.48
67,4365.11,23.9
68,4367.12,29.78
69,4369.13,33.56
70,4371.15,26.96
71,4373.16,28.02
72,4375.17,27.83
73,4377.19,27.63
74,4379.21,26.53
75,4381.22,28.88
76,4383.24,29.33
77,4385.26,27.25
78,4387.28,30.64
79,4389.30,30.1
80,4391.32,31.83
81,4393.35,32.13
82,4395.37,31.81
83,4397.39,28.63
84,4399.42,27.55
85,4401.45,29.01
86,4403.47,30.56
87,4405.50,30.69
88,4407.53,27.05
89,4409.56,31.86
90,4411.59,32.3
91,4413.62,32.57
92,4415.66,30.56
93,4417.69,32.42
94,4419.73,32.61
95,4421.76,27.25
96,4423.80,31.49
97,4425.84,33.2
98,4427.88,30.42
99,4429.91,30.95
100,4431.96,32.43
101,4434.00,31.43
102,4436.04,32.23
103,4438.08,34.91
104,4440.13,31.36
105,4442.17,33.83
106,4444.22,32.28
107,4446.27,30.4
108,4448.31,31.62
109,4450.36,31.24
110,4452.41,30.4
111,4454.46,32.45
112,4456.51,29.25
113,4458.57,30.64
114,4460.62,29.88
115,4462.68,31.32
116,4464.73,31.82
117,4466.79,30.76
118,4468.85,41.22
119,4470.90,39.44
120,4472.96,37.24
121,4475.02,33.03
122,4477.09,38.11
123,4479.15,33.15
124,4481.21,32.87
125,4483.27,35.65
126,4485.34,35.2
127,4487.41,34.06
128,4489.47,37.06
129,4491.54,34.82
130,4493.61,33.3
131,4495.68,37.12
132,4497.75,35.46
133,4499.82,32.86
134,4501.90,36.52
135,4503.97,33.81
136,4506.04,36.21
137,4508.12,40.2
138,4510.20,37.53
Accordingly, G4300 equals 3.7 angstrom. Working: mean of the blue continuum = 25.5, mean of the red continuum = 27.8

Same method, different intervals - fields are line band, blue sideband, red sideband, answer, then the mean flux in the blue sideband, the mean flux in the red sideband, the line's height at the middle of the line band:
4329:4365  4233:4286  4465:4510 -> 2.6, 26.4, 35.6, 29.9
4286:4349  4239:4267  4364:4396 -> 5.7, 26.8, 29.1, 28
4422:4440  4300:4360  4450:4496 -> -0.1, 26.3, 33.9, 31.7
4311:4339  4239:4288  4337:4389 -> 0.5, 26.6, 28.1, 27.5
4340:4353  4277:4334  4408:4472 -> -0.5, 25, 32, 27.1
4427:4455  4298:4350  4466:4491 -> 1.2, 25.7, 35.7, 33.3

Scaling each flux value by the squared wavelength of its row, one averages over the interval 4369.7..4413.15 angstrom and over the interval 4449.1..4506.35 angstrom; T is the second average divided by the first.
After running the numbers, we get 1.20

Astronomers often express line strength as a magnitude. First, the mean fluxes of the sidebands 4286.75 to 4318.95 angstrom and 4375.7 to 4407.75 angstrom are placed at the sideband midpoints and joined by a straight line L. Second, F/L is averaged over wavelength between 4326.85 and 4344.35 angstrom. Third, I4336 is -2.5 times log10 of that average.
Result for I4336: -0.10 mag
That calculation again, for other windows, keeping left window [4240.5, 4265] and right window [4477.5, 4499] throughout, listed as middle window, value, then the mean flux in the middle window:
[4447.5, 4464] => 0.10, 30.9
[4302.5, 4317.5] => 0.27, 22.4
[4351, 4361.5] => 0.10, 27.7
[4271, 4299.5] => 0.10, 25.3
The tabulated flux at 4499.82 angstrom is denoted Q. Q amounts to 32.86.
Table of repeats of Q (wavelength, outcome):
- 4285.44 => 27.84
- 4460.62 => 29.88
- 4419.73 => 32.61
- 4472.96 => 37.24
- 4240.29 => 29.73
